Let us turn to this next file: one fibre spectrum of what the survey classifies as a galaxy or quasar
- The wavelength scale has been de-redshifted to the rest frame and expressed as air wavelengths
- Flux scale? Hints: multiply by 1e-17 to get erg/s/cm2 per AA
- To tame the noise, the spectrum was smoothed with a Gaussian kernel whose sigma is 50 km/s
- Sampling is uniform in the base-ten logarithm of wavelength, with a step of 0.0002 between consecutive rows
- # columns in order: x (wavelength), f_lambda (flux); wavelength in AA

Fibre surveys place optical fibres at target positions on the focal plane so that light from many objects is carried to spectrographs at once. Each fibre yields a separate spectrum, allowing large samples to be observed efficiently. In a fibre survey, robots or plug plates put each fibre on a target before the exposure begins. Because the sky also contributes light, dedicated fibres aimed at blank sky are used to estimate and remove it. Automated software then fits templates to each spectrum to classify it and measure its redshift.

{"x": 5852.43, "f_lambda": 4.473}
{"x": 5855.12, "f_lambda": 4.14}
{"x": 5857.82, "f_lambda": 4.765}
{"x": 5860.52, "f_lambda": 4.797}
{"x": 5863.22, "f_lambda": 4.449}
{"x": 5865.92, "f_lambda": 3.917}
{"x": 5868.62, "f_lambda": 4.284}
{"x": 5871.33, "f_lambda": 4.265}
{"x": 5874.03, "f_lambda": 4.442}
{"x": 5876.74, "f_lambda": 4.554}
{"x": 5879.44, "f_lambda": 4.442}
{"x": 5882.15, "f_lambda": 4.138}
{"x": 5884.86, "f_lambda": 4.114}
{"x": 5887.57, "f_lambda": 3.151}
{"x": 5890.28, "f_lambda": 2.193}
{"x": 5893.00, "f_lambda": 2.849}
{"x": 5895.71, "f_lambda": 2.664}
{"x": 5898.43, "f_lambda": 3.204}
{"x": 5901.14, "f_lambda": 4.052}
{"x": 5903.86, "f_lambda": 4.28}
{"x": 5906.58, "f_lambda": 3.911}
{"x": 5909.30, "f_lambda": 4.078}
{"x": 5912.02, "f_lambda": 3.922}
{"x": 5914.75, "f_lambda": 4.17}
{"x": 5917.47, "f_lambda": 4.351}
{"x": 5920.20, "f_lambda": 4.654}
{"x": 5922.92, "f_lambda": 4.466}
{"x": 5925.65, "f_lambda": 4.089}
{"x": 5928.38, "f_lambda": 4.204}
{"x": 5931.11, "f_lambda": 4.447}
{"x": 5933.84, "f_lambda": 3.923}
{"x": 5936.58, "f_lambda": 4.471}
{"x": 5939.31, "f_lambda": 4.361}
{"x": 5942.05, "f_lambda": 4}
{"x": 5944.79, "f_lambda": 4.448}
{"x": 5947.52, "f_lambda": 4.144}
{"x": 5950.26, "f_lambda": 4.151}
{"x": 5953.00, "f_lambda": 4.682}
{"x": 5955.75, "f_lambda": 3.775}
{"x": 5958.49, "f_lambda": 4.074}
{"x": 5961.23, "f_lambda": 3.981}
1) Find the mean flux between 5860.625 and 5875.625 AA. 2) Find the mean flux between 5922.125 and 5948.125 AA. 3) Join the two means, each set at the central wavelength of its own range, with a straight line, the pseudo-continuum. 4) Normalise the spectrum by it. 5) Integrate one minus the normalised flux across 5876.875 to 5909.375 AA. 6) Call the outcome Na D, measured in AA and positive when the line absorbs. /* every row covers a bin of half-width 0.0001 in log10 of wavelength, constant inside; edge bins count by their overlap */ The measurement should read 5.2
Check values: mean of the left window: 4.32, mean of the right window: 4.25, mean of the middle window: 3.61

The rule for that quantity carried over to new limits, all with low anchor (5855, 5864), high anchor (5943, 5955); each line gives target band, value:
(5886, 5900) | 5.1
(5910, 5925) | 0.4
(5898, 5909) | 1.3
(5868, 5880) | 0.4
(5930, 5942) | 0.2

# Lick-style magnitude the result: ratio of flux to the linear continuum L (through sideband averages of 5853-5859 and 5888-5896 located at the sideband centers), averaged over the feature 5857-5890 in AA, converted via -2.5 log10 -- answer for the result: -0.19 mag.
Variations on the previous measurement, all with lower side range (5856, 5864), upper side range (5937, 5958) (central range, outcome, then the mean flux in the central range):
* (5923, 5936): 0.03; 4.21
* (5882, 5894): 0.37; 3.22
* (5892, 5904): 0.32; 3.34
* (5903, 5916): 0.09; 4.06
